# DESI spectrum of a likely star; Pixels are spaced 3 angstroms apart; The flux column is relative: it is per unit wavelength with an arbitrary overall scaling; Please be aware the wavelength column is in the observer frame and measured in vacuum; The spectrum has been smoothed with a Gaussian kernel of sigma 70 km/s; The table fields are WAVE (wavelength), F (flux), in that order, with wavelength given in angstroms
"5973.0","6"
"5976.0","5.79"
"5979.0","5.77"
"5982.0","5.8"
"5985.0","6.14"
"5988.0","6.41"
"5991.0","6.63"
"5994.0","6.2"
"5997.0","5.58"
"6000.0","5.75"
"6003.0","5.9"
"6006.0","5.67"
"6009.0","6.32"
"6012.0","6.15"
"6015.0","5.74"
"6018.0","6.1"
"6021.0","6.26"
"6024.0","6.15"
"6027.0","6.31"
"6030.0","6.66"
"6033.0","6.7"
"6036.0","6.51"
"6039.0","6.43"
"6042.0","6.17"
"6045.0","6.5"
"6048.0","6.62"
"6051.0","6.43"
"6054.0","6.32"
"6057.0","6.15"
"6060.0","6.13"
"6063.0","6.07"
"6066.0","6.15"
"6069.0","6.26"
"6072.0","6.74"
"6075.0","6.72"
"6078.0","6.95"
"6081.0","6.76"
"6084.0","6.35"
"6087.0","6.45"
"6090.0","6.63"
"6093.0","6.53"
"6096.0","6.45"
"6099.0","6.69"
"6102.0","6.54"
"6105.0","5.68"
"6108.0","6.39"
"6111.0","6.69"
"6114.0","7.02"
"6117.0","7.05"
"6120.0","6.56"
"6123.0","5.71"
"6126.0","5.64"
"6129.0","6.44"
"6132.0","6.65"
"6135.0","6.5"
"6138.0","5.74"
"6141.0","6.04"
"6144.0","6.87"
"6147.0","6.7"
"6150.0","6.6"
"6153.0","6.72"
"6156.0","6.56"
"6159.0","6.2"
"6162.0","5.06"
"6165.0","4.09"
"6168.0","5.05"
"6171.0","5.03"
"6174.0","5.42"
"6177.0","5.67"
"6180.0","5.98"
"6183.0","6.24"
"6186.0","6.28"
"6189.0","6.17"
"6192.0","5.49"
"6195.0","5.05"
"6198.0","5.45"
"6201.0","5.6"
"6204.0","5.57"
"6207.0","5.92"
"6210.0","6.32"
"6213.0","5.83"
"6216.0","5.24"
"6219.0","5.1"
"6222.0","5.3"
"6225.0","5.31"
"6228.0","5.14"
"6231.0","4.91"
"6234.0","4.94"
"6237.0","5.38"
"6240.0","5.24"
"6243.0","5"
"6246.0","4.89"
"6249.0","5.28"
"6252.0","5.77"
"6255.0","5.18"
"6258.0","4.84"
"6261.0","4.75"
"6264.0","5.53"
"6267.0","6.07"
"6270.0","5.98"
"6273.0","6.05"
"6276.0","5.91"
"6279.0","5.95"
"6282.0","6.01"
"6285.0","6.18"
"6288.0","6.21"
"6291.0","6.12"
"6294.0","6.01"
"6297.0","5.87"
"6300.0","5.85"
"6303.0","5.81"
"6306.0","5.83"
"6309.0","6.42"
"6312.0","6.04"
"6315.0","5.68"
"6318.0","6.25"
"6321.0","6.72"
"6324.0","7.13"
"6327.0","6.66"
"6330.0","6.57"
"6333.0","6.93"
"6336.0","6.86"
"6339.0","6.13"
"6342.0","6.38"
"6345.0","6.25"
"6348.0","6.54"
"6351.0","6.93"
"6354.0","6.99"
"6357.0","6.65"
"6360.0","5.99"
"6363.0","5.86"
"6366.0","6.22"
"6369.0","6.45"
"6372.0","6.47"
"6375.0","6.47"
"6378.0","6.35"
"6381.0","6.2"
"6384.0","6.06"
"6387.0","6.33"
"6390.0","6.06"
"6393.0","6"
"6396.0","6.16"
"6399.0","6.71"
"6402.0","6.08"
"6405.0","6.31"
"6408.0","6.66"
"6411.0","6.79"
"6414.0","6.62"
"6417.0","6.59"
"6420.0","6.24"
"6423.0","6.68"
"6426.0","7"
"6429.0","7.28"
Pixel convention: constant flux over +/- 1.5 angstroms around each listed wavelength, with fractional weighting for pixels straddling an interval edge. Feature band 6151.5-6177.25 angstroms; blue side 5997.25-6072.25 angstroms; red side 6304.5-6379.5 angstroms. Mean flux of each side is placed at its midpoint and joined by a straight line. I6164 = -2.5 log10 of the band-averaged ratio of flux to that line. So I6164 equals 0.14 mag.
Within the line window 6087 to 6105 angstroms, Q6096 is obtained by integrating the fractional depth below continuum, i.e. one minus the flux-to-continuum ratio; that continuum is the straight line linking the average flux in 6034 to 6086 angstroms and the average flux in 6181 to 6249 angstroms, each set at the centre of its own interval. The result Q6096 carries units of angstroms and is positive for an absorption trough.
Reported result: -0.80 angstroms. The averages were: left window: 6.43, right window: 5.47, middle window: 6.48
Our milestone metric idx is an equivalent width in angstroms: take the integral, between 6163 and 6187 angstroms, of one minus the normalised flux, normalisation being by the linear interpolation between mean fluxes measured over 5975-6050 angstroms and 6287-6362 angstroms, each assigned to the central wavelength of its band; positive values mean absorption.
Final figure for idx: 3.1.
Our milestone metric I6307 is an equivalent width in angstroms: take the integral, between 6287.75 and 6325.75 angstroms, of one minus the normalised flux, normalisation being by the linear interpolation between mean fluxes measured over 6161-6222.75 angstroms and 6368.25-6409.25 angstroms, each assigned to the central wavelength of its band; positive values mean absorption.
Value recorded -1.1 angstroms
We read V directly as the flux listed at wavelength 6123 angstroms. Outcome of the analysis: 5.71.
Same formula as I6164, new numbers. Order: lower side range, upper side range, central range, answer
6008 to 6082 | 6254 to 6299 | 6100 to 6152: -0.04 mag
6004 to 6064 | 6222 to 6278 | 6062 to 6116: -0.08 mag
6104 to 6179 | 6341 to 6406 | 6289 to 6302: 0.05 mag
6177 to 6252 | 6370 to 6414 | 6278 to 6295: -0.05 mag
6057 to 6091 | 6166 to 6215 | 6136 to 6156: -0.08 mag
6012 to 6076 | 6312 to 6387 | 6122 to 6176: 0.07 mag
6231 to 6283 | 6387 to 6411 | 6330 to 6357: -0.11 mag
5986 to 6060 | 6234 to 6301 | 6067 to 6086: -0.09 mag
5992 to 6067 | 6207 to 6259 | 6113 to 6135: -0.12 mag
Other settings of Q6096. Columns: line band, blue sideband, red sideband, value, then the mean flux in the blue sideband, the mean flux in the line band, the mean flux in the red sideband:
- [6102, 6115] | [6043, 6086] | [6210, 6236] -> -0.68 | 6.44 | 6.43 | 5.29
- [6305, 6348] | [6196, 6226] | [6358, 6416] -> -2.67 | 5.56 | 6.43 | 6.31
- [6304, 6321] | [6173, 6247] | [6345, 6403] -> -0.19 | 5.5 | 6.1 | 6.34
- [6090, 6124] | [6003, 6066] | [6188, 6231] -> -3.17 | 6.26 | 6.5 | 5.51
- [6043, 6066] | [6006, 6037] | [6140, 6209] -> -0.53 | 6.26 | 6.3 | 5.82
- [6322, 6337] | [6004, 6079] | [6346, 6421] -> -1.05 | 6.32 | 6.83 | 6.39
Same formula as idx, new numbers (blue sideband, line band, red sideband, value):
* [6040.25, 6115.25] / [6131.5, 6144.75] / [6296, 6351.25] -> 0.25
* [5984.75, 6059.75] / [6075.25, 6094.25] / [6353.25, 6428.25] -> -1.09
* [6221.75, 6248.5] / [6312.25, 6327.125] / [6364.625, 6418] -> -1.64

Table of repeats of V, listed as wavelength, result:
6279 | 5.95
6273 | 6.05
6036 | 6.51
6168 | 5.05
